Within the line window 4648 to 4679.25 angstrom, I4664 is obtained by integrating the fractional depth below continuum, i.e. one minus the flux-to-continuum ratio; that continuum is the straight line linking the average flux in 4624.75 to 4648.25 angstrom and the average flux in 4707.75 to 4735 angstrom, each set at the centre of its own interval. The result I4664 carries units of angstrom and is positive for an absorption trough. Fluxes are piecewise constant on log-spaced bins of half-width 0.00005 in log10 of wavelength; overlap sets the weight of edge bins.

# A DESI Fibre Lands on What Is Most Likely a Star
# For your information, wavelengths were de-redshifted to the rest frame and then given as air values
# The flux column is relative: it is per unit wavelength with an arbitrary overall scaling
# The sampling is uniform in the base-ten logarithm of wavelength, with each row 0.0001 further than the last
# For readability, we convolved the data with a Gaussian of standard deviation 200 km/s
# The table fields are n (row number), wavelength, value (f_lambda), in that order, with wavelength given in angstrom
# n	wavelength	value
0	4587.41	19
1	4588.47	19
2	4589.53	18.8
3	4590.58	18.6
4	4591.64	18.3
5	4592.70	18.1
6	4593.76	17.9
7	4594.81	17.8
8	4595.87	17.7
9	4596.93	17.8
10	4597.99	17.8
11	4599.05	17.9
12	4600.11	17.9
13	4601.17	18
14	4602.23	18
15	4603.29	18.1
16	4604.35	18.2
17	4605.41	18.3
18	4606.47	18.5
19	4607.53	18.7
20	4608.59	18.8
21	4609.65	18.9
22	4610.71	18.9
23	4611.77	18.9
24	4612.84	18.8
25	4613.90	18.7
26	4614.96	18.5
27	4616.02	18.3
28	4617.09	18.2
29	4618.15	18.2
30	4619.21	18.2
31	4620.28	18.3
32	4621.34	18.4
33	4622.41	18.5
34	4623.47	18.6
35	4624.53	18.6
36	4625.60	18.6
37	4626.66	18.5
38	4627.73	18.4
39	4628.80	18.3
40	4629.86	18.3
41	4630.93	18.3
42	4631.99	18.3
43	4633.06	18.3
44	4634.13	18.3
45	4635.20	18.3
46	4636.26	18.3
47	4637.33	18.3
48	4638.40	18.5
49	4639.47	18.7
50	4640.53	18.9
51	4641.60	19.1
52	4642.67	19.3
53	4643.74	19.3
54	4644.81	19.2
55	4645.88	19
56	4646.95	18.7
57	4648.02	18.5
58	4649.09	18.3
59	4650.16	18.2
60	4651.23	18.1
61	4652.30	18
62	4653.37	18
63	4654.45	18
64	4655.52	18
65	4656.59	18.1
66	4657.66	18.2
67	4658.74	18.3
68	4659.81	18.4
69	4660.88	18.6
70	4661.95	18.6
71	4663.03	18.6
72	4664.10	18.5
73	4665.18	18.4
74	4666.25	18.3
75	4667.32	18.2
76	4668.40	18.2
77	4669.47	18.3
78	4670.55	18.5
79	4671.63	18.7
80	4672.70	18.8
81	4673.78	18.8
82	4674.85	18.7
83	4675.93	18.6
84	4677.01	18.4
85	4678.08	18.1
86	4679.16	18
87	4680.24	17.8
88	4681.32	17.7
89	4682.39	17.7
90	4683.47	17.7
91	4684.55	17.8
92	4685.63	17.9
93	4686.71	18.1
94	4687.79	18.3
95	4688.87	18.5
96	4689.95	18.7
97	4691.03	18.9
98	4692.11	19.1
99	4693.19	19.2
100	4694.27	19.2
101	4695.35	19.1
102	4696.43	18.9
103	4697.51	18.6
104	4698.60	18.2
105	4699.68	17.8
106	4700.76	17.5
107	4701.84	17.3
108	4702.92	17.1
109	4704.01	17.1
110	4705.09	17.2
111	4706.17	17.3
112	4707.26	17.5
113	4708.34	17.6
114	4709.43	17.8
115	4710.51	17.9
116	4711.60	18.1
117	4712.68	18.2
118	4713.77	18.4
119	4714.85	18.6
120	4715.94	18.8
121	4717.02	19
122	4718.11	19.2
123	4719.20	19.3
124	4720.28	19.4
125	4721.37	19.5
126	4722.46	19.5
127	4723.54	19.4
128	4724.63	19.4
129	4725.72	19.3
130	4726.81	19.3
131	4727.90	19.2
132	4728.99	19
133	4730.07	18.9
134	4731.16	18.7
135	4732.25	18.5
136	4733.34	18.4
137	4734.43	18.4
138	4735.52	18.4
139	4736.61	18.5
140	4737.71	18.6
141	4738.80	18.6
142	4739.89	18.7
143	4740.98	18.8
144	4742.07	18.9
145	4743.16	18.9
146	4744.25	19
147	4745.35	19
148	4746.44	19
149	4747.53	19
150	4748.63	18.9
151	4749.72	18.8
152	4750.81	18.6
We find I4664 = 0.5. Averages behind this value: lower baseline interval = 18.6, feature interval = 18.3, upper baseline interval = 18.8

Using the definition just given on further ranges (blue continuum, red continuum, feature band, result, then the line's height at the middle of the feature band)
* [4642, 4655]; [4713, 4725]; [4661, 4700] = 0.80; 18.8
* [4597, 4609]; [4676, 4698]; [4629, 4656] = -0.31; 18.3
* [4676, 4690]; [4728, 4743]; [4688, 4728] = -0.35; 18.3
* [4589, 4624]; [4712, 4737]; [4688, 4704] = 0.34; 18.8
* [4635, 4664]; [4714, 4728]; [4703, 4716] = 0.87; 19.1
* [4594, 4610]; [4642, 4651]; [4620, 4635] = 0.09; 18.5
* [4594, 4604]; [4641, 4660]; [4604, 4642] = -0.69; 18.2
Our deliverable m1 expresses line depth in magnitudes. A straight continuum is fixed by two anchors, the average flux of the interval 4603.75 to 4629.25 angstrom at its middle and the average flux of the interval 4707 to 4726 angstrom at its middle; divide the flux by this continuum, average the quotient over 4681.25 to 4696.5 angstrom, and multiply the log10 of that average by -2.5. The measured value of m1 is 0.01 mag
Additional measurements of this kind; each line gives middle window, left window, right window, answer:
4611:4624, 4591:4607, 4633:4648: -0.008 mag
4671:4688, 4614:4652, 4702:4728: 0.018 mag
